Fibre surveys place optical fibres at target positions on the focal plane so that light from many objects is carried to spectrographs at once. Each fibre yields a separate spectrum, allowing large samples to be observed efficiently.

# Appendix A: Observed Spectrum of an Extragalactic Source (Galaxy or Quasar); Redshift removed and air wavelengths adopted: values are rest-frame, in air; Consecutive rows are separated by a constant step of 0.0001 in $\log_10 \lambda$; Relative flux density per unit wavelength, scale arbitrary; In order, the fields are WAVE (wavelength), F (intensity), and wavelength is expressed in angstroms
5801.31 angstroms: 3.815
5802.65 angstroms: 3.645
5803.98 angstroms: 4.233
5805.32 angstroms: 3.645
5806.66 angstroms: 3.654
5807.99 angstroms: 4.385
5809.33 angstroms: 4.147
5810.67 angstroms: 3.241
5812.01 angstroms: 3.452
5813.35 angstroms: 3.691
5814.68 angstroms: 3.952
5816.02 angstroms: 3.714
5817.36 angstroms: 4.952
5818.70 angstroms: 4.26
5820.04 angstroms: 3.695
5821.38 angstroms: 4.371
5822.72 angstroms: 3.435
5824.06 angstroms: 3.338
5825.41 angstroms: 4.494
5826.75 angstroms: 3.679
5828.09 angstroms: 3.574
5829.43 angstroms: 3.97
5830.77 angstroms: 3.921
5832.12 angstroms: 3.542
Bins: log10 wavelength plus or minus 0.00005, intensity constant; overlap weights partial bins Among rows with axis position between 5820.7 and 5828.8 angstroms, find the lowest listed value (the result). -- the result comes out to 3.338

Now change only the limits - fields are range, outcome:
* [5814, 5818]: 3.714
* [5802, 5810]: 3.645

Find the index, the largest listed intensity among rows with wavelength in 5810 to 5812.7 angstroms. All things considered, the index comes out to 3.452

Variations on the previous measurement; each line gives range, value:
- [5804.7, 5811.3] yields 4.385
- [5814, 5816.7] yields 3.952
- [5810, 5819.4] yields 4.952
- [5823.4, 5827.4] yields 4.494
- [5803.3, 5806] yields 4.233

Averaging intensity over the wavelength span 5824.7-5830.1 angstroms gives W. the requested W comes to 3.92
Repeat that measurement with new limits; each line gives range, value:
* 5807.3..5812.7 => 3.8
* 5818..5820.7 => 3.99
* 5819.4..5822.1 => 4.03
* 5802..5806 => 3.84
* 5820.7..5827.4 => 3.86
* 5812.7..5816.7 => 3.8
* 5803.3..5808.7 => 3.98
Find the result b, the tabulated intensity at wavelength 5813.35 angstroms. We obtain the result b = 3.691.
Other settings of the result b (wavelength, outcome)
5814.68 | 3.952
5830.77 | 3.921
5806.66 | 3.654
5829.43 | 3.97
